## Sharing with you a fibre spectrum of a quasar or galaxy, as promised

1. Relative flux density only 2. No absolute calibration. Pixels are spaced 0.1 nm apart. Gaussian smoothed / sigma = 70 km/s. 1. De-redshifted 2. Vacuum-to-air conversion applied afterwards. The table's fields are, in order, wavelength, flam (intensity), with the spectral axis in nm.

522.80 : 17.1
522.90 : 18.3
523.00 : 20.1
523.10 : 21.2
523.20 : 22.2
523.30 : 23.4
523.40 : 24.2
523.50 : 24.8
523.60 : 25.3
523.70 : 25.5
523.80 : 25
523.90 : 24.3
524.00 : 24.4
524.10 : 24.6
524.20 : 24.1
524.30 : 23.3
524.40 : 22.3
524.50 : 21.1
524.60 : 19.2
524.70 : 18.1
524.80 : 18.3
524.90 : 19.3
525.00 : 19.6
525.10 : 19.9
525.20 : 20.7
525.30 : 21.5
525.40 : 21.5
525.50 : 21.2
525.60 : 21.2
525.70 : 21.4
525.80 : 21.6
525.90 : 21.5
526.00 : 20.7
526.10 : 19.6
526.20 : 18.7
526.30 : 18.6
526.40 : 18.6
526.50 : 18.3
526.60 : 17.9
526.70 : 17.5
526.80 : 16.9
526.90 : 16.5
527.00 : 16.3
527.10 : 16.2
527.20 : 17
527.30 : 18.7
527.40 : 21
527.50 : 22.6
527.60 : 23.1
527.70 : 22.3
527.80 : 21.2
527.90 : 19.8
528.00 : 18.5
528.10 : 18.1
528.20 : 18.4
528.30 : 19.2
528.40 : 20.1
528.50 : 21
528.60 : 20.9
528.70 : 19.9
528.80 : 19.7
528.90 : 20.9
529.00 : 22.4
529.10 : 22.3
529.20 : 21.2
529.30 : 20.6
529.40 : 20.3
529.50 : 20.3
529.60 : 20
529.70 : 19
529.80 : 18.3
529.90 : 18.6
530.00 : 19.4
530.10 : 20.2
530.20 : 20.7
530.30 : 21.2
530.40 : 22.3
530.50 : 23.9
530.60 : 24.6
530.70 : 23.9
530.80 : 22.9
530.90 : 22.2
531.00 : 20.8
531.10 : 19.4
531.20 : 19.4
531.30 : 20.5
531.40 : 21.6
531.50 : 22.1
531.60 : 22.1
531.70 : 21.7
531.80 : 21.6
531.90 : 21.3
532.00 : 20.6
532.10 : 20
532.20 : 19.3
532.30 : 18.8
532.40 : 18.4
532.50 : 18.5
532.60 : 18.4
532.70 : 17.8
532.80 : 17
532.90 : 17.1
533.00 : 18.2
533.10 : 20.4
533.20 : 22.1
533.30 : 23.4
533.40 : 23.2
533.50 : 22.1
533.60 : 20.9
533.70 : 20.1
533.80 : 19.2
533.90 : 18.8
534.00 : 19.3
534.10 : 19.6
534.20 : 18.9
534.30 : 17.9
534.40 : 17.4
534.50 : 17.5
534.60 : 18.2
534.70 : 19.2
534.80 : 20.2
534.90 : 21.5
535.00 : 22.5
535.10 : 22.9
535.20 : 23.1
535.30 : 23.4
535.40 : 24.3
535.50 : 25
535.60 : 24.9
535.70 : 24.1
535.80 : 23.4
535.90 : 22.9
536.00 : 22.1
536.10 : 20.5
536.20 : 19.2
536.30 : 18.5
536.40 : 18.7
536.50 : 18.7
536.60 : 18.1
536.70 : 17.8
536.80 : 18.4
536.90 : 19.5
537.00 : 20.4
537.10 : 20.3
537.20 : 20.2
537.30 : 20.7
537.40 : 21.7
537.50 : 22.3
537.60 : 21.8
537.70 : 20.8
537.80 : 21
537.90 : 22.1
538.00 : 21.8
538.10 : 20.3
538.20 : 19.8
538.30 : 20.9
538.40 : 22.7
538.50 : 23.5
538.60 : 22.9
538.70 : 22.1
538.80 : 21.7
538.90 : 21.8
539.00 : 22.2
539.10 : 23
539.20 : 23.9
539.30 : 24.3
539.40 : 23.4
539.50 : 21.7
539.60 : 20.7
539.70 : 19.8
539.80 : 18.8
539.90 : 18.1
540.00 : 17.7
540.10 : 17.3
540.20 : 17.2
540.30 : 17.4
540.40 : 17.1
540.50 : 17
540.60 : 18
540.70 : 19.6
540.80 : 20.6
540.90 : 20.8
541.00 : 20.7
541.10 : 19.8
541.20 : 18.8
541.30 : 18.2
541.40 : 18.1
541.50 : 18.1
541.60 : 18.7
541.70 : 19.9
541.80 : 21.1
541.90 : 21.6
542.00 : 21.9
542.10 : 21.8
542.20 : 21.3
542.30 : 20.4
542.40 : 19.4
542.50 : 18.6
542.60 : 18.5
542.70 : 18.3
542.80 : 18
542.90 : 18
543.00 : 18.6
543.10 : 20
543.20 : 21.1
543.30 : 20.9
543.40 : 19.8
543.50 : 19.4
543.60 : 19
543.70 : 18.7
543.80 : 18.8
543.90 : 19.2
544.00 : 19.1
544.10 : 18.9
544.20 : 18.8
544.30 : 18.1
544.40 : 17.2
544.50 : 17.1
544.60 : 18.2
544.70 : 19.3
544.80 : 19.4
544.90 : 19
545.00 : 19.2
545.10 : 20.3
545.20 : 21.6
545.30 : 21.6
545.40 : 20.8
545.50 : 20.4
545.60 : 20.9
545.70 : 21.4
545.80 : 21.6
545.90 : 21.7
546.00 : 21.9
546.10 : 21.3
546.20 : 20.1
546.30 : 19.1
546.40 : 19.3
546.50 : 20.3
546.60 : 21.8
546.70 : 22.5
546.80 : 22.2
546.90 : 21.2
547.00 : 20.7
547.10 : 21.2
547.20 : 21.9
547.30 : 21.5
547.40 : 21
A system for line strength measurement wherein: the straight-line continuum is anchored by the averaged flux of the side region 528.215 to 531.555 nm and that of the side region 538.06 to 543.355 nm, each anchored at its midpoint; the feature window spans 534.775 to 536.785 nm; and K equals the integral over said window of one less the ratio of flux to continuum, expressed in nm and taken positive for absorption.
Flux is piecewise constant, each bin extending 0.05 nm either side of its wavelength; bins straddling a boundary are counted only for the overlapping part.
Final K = -0.11 nm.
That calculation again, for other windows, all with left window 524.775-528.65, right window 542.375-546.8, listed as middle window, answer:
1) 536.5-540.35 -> -0.20 nm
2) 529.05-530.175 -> -0.02 nm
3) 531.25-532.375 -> -0.07 nm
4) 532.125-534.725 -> 0.05 nm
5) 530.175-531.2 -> -0.13 nm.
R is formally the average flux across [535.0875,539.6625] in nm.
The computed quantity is 21.6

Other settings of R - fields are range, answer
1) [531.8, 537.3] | 20.3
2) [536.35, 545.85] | 20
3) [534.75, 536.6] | 21.9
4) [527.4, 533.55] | 20.6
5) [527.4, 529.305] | 20.7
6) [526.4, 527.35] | 17.3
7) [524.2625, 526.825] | 20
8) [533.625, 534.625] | 18.8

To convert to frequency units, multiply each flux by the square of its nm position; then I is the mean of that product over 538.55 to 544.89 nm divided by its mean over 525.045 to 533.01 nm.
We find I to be 1.03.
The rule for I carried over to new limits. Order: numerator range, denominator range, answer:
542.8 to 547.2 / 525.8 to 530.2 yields 1.09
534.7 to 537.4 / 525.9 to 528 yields 1.15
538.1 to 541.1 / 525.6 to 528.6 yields 1.11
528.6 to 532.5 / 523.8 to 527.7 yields 1.05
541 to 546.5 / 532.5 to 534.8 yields 1.05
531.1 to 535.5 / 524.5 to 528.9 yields 1.06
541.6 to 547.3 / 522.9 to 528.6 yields 1.04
